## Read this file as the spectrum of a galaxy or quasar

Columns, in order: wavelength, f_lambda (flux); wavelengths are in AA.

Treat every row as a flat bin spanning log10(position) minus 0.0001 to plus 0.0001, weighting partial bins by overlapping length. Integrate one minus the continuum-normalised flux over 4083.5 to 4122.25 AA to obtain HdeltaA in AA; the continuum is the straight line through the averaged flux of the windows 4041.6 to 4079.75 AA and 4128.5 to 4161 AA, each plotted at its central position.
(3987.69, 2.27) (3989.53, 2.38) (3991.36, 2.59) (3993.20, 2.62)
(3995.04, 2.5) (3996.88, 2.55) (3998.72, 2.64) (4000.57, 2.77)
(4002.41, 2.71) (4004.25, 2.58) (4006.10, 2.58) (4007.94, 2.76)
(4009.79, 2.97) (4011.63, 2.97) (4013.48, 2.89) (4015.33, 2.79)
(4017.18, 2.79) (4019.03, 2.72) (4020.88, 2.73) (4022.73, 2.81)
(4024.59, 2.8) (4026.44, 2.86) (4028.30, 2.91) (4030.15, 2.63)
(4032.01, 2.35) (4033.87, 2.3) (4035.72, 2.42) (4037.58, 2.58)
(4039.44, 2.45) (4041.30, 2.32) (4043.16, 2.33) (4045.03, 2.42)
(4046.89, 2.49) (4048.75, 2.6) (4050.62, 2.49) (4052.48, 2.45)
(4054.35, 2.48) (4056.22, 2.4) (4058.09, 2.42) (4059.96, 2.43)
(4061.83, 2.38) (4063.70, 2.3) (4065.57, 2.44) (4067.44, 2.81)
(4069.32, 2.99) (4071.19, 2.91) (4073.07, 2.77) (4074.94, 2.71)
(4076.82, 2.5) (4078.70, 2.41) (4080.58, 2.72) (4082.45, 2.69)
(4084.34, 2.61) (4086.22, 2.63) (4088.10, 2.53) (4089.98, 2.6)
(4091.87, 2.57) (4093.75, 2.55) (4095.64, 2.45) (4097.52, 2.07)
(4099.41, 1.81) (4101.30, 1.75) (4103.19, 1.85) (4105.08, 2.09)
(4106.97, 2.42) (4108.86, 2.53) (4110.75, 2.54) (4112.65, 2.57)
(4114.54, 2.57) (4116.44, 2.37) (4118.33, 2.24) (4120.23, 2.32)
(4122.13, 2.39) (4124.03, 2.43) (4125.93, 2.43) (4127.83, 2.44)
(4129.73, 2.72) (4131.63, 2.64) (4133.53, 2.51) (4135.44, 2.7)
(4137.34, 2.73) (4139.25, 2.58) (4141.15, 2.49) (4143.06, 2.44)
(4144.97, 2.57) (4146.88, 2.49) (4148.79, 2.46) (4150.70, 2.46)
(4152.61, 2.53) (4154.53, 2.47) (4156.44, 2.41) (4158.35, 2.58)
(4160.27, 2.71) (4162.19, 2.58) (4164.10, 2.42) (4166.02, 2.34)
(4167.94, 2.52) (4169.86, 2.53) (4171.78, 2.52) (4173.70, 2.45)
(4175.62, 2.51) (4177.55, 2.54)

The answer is 2.9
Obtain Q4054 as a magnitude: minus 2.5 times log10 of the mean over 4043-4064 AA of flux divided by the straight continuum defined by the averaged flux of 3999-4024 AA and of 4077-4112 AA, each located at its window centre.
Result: 0.06 mag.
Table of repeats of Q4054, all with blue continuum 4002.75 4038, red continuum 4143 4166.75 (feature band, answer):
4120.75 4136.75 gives 0.00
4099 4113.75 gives 0.16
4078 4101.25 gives 0.07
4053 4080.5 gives 0.03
